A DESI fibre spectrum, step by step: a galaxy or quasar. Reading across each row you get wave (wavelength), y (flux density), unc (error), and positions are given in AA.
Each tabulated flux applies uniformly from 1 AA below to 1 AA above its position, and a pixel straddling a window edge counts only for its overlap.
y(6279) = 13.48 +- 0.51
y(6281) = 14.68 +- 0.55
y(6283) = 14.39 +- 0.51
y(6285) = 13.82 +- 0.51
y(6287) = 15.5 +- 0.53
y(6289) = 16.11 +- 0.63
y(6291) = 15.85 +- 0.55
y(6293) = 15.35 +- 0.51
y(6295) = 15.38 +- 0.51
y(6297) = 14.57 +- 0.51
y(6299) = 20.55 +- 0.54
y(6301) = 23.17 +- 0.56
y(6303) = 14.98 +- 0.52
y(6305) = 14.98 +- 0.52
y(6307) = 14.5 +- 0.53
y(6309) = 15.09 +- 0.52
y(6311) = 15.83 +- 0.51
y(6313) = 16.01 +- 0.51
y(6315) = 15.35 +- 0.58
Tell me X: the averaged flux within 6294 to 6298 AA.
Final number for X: 15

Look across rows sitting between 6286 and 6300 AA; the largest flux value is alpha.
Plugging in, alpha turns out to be 20.55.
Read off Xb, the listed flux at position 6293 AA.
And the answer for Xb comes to 15.35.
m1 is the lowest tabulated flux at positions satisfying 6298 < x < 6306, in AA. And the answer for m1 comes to 14.98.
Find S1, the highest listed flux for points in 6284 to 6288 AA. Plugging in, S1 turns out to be 15.5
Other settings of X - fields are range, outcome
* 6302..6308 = 14.8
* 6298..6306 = 18.4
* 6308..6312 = 15.5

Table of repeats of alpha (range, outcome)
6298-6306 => 23.17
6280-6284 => 14.68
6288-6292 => 16.11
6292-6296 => 15.38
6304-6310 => 15.09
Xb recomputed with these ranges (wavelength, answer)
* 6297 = 14.57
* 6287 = 15.5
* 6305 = 14.98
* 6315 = 15.35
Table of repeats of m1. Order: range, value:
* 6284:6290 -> 13.82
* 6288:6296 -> 15.35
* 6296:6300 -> 14.57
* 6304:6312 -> 14.5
